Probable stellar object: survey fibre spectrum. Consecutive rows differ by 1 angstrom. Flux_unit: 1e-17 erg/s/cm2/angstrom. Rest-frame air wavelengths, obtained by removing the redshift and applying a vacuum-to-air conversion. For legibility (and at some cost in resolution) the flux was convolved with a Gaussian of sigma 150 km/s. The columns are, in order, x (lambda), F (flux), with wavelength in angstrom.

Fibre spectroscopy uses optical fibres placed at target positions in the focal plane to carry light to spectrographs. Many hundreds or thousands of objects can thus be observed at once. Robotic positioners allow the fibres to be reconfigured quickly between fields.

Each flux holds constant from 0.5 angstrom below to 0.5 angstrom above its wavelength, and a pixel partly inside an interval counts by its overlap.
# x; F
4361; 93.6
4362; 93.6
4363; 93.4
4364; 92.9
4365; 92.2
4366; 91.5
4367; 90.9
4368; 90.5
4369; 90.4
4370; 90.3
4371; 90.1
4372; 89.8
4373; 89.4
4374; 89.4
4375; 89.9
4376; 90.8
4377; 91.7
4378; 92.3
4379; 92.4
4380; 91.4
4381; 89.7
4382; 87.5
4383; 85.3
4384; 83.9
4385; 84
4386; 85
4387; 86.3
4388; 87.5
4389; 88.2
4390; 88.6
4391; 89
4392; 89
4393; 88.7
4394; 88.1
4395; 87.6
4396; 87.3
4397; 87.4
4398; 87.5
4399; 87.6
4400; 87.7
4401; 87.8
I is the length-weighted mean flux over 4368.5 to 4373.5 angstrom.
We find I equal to 90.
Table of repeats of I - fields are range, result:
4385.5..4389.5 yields 86.8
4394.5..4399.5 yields 87.5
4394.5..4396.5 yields 87.4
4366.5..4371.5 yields 90.4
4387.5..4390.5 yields 88.1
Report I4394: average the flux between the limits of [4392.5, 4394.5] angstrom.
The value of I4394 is 88.4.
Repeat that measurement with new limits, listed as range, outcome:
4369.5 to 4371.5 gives 90.2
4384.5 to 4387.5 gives 85.1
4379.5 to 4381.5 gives 90.6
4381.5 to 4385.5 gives 85.2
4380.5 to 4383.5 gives 87.5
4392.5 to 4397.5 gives 87.8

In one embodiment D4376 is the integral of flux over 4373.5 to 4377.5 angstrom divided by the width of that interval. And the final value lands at 90.5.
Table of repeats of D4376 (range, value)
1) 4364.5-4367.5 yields 91.5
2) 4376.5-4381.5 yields 91.5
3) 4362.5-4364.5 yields 93.2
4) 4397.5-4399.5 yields 87.5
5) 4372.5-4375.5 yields 89.6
